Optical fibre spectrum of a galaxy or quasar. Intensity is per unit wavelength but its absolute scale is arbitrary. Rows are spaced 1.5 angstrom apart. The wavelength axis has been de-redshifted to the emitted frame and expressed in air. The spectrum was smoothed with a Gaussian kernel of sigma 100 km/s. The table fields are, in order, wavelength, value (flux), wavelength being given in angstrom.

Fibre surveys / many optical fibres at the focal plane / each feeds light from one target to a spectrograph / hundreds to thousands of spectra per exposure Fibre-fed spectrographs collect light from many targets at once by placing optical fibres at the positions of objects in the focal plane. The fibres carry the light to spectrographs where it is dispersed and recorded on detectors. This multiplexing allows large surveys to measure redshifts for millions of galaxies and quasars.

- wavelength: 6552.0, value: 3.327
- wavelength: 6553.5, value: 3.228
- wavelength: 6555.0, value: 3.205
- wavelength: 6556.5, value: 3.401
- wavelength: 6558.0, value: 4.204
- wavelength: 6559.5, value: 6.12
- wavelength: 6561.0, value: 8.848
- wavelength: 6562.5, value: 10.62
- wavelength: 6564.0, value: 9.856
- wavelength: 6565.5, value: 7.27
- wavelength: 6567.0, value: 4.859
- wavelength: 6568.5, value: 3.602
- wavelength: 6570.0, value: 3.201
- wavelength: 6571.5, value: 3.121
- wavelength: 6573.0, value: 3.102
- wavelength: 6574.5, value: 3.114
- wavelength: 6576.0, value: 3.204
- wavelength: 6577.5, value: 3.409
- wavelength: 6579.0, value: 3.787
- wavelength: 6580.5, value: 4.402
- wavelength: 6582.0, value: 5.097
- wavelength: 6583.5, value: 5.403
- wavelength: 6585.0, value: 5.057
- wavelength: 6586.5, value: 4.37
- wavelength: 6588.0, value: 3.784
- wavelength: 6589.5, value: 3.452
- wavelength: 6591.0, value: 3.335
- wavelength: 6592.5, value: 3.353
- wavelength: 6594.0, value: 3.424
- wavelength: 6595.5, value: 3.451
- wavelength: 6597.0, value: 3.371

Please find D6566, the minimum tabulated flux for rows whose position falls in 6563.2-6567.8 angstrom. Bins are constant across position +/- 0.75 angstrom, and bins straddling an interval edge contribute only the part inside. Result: 4.859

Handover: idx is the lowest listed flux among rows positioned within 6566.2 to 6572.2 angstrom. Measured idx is 3.121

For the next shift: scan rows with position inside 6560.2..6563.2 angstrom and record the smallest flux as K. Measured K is 8.848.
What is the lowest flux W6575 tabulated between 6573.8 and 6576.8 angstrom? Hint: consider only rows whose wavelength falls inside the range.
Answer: 3.114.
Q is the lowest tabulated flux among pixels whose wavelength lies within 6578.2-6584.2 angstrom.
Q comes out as 3.787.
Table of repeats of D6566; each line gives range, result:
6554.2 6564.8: 3.205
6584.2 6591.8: 3.335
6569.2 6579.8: 3.102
